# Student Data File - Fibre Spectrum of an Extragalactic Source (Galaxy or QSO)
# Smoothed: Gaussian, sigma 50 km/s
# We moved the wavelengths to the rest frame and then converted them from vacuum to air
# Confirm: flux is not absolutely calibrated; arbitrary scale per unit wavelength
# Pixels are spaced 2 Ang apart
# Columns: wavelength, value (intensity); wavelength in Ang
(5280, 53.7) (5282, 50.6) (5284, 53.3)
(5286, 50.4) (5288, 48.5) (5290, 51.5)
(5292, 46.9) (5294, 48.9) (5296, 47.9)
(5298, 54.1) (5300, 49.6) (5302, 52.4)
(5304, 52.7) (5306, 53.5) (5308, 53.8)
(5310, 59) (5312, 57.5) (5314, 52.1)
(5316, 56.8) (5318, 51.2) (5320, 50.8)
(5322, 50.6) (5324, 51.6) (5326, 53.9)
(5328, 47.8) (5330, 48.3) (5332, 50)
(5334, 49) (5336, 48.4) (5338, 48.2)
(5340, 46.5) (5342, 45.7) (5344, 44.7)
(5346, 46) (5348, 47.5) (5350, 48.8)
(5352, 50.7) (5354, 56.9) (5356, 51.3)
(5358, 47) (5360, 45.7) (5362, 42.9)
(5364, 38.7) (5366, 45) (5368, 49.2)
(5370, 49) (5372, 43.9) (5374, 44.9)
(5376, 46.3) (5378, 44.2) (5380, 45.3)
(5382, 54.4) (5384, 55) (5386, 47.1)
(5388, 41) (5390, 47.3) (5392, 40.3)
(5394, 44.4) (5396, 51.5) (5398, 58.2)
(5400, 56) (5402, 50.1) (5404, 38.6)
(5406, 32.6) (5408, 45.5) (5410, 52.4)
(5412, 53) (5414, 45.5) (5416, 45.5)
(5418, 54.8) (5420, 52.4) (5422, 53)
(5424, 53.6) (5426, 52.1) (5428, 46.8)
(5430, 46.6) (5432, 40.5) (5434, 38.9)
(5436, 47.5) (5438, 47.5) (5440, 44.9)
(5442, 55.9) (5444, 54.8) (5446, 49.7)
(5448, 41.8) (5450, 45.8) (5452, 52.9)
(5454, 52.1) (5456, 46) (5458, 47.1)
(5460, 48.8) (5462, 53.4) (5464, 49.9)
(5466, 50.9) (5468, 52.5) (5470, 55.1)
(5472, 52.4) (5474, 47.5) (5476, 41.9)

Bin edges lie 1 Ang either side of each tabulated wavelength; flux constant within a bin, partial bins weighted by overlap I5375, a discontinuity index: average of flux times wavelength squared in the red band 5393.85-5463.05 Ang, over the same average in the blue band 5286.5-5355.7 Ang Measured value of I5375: 1.0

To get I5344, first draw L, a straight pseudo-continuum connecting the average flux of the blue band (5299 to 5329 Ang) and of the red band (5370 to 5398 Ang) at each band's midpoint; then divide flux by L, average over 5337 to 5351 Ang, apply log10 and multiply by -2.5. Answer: 0.08 mag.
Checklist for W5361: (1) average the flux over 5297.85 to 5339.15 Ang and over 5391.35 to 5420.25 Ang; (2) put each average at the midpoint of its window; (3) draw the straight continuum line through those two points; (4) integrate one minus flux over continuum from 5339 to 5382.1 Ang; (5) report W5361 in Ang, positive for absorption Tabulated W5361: 2.7 Ang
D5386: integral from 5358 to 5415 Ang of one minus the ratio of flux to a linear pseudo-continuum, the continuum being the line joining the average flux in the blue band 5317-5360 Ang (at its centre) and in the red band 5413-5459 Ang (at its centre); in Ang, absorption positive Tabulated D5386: 2.49 Ang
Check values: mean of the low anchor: 49.2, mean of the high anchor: 48.5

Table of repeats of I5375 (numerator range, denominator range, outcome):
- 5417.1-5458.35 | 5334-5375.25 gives 1.07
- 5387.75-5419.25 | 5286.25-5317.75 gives 0.94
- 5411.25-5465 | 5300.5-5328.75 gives 0.96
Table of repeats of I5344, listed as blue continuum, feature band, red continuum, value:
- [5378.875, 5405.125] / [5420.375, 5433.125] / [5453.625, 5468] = 0.005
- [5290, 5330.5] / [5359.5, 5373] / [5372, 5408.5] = 0.080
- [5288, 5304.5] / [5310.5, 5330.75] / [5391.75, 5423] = -0.050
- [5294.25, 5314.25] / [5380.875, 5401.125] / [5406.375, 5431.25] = 0.020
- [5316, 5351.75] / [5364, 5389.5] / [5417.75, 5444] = 0.049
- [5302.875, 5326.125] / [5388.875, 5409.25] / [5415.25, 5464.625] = 0.089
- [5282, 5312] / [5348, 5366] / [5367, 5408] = 0.022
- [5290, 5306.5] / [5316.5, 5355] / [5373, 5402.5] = 0.007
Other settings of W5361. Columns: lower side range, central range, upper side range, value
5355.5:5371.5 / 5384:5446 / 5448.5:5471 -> 0.14 Ang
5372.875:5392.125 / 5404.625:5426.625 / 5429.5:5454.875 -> -0.75 Ang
